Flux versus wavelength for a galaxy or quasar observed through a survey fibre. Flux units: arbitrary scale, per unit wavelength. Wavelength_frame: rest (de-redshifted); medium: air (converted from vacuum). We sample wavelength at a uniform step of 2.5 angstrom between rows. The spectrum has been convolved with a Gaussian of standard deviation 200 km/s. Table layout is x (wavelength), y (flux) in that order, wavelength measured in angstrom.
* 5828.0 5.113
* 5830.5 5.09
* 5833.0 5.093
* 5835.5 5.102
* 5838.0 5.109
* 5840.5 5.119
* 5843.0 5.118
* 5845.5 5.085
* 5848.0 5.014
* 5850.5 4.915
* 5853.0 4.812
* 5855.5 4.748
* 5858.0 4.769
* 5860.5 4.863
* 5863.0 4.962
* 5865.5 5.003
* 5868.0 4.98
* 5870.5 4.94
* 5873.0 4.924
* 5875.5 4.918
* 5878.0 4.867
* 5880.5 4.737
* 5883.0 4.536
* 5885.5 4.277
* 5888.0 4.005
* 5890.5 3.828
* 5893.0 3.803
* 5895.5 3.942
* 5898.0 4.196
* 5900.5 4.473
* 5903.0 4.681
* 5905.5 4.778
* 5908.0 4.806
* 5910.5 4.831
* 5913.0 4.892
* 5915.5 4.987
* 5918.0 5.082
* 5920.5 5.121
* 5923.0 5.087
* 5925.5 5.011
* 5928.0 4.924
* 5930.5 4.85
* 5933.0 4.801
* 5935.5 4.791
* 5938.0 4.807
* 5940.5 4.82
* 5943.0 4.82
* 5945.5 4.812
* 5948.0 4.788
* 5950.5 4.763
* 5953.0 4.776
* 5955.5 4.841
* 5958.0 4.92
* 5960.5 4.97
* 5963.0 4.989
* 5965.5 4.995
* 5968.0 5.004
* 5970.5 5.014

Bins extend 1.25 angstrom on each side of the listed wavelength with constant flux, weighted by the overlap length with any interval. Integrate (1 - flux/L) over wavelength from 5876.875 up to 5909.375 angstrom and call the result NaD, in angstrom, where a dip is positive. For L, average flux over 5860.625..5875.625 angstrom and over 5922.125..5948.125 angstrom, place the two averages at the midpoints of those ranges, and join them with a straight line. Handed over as 3.6 angstrom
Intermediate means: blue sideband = 4.95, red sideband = 4.86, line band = 4.38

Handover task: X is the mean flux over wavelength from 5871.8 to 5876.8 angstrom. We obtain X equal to 4.92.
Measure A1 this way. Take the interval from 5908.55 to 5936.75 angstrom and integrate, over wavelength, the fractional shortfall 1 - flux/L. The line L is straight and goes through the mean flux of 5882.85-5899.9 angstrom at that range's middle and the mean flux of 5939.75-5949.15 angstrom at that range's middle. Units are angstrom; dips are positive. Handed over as -2.7 angstrom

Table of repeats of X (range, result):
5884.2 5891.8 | 4.04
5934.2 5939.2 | 4.8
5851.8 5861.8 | 4.8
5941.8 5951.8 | 4.8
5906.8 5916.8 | 4.88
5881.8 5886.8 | 4.4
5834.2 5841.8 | 5.11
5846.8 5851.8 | 4.96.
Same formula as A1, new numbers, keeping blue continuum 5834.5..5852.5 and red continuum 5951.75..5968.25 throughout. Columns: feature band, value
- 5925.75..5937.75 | 0.25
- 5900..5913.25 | 0.63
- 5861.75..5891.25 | 1.99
